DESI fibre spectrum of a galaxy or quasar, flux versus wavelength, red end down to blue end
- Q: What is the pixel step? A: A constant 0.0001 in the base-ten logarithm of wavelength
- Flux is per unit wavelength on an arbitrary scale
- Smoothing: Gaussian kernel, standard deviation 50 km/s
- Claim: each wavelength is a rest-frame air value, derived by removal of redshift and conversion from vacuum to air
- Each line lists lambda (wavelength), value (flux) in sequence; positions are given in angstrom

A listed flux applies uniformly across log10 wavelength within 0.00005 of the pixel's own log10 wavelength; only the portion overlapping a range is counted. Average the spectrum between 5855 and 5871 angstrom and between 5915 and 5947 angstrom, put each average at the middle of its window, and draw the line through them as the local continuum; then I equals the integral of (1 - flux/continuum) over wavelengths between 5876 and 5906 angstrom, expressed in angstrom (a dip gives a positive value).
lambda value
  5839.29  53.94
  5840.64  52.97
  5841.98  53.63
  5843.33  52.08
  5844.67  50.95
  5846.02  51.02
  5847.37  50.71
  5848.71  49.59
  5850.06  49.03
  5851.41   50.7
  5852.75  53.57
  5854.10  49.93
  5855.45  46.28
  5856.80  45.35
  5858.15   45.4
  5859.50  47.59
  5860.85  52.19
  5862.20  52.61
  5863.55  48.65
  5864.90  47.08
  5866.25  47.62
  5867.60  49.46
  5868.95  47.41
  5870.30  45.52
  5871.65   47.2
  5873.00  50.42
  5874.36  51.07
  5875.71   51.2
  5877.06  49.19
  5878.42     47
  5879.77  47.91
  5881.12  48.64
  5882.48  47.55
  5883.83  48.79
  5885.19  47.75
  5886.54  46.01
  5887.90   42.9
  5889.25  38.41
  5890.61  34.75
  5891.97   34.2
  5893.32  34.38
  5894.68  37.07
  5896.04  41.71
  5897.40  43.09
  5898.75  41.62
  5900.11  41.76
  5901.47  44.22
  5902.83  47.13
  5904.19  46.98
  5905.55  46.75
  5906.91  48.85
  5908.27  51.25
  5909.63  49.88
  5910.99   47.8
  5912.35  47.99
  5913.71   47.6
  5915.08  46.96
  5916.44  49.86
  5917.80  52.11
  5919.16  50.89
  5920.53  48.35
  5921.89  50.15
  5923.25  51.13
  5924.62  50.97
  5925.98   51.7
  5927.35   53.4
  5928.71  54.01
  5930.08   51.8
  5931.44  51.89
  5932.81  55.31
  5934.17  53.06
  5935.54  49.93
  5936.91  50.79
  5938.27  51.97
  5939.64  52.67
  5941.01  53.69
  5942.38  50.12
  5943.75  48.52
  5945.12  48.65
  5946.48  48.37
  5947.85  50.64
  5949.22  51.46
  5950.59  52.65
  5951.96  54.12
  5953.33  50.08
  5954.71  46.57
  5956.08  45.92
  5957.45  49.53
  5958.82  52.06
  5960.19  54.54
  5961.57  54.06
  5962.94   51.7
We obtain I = 3.4 angstrom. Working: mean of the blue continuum 48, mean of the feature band 43.6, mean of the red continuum 51.2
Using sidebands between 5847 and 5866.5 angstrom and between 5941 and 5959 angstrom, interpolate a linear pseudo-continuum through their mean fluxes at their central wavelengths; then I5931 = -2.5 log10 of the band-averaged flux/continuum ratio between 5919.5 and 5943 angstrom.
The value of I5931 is -0.043 mag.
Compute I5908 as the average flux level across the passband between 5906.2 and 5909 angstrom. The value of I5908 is 50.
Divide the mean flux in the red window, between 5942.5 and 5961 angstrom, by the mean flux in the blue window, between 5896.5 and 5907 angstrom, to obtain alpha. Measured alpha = 1.12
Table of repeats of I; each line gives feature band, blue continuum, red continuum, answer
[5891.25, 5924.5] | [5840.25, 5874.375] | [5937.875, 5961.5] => 2.8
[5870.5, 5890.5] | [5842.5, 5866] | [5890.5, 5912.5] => -0.3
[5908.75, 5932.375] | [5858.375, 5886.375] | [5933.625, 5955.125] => -0.1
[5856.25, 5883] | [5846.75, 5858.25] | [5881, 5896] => -1.8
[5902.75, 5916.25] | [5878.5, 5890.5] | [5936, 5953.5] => -0.1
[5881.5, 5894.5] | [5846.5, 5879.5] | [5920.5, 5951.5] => 2.1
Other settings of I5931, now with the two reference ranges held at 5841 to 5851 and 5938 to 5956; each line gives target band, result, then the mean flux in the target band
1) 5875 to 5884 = 0.05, 48.6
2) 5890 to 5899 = 0.32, 38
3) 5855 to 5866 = 0.06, 48.1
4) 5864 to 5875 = 0.06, 48.2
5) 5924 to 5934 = -0.05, 52.8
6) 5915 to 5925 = 0.01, 50.2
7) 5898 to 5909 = 0.10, 46.1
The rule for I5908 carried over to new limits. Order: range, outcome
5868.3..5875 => 48.3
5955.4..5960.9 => 50.5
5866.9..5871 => 47.5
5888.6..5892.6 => 35.7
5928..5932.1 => 52.7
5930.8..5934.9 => 53.4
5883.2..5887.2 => 47.5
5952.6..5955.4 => 48.3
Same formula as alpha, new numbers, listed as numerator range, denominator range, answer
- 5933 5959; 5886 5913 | 1.17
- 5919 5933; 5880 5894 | 1.22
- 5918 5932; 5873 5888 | 1.07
